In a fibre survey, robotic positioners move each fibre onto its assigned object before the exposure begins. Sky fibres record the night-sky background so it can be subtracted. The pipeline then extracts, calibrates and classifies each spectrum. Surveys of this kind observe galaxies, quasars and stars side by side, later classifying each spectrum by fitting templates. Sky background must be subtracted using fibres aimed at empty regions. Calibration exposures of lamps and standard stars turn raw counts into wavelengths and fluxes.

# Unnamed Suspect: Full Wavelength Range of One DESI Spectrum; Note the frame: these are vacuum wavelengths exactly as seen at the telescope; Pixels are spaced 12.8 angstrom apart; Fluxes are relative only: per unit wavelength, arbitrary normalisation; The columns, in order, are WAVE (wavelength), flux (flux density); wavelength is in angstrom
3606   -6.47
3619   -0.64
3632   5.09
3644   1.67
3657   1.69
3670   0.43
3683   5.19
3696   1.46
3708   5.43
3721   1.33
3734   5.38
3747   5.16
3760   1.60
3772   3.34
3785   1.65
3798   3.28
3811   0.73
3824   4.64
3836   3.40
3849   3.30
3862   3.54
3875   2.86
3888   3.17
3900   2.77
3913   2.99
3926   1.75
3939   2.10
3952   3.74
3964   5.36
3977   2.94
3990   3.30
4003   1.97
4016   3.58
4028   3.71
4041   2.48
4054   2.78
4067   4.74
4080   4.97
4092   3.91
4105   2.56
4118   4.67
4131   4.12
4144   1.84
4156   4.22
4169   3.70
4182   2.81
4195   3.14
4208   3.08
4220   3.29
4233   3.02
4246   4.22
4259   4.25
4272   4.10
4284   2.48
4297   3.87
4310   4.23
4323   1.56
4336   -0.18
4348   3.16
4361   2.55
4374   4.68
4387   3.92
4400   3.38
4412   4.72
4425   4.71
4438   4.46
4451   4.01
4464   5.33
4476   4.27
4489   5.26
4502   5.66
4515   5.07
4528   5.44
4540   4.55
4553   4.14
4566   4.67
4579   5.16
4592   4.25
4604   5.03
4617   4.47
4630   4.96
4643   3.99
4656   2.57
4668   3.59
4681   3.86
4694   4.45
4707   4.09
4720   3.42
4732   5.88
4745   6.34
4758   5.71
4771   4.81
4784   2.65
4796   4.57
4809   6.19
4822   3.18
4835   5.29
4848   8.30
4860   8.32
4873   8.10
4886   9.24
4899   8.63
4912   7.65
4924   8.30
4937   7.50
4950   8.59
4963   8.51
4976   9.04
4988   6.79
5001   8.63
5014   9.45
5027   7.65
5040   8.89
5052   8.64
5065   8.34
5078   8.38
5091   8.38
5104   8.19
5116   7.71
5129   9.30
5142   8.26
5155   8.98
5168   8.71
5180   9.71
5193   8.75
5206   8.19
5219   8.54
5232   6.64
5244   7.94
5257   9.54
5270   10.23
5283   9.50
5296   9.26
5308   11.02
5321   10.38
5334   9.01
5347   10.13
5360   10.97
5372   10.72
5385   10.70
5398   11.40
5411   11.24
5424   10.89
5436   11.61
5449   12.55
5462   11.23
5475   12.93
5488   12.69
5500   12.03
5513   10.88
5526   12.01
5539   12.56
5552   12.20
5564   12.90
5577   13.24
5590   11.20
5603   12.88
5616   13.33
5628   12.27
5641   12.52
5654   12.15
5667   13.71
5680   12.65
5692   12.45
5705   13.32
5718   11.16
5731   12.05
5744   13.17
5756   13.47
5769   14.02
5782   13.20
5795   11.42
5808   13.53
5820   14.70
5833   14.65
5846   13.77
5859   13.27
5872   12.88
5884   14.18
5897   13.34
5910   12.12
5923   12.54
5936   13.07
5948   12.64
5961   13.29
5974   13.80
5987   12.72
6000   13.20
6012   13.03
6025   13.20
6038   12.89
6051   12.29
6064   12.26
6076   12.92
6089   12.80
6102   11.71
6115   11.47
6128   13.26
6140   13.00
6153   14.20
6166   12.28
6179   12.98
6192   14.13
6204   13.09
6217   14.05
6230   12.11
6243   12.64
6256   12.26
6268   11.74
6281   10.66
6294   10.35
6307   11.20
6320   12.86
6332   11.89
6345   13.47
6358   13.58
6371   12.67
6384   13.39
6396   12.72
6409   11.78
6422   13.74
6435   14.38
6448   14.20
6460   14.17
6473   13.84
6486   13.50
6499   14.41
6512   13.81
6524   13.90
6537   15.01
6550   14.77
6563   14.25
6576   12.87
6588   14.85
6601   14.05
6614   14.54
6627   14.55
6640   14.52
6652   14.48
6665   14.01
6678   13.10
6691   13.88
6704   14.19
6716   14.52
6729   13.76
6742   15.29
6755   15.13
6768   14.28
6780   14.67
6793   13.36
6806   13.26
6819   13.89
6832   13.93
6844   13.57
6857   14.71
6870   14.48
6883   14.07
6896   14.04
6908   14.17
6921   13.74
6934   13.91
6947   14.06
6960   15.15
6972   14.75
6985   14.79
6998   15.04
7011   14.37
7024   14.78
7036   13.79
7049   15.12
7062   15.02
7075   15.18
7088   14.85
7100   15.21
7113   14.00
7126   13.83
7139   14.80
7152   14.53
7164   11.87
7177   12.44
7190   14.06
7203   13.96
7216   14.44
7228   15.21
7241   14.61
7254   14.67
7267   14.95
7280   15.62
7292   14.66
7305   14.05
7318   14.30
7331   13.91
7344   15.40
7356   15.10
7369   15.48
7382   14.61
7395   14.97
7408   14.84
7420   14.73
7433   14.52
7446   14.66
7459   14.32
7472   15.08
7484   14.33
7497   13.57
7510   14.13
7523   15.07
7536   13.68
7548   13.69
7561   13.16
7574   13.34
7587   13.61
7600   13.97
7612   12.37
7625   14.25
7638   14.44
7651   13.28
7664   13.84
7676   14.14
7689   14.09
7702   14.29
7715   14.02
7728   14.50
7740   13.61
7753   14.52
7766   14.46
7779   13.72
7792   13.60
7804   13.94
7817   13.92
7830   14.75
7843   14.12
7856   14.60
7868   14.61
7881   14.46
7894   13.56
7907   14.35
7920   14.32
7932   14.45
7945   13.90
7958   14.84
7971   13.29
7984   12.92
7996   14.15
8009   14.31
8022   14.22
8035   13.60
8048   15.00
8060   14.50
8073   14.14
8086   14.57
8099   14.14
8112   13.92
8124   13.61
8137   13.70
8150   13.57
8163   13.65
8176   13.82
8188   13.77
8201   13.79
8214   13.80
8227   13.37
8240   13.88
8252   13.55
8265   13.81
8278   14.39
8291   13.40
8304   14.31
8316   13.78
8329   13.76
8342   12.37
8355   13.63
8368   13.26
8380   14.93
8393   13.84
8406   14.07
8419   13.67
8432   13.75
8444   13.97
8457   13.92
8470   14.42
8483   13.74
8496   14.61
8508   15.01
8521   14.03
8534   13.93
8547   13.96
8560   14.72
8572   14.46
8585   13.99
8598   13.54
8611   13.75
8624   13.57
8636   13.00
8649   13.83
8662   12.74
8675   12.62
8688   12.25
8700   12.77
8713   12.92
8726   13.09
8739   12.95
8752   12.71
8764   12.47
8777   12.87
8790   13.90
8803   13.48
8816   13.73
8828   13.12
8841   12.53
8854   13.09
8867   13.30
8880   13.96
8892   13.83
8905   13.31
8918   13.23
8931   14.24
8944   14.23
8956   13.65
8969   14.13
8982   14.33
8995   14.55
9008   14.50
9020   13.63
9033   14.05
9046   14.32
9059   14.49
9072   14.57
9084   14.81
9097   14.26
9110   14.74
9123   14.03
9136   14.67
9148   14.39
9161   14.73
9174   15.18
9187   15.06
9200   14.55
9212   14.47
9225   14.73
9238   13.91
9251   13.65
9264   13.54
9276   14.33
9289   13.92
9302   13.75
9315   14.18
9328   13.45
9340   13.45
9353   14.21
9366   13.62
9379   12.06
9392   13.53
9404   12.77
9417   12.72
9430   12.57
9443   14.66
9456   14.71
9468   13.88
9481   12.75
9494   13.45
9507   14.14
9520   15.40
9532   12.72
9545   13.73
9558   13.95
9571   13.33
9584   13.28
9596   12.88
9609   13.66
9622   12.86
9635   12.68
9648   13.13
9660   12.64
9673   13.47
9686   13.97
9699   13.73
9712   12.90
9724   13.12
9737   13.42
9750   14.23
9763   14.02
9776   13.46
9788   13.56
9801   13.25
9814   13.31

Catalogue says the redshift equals 0.22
